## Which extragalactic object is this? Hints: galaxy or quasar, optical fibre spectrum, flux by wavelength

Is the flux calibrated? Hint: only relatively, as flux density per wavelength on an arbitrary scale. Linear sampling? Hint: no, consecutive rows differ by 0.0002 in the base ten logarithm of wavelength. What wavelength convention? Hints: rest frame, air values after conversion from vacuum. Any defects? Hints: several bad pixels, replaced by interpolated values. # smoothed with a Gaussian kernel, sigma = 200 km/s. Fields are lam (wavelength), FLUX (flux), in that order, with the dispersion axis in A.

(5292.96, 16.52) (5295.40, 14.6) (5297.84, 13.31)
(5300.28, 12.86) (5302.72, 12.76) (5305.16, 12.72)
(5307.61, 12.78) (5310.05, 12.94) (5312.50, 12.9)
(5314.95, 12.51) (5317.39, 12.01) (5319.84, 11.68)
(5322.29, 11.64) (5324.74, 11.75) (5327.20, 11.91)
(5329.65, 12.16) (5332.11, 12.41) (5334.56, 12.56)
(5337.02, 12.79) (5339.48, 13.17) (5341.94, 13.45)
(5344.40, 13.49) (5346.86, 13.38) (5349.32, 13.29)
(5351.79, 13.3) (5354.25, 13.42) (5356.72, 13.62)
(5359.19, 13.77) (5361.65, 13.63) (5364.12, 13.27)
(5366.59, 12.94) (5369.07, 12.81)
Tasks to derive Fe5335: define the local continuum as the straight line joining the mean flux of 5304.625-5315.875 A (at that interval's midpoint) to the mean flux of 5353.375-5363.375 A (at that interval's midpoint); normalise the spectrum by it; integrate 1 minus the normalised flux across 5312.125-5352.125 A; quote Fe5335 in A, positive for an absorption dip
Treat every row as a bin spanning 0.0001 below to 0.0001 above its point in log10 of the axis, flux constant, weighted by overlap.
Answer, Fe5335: 1.7 A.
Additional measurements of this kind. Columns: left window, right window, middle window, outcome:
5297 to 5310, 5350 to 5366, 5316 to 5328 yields 1.17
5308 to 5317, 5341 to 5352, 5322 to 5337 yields 1.03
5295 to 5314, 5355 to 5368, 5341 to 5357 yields -0.08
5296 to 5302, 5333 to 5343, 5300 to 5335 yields 1.99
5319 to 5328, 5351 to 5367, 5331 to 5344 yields -0.53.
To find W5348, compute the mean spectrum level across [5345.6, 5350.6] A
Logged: 13.3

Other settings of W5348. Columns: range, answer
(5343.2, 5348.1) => 13.4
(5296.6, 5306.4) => 12.9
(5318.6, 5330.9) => 11.8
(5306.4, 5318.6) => 12.6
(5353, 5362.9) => 13.6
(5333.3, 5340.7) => 12.8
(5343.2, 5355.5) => 13.4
